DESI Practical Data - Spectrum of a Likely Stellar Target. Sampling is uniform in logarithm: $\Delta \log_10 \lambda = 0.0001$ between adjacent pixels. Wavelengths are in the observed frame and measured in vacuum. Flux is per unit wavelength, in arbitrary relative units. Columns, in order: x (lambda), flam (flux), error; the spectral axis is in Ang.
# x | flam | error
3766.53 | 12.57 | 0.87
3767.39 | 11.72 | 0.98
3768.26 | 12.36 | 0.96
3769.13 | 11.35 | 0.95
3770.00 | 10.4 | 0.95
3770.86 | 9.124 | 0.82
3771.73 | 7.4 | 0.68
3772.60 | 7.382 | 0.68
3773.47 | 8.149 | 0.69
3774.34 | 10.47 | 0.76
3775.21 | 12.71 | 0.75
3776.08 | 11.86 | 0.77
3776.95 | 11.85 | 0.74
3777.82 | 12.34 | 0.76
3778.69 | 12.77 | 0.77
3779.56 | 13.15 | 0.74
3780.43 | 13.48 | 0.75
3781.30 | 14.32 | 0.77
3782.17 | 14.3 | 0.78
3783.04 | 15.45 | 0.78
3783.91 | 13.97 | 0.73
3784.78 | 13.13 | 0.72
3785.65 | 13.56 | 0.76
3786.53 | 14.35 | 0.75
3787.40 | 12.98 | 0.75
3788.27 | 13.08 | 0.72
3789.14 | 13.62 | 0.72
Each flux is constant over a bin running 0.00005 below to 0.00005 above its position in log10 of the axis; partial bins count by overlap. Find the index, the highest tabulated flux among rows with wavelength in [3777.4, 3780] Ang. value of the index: 13.15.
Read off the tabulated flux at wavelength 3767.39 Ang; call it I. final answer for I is 11.72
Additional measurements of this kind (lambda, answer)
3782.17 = 14.3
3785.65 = 13.56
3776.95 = 11.85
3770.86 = 9.124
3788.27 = 13.08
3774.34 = 10.47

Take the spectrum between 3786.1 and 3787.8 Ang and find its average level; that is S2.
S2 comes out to 13.7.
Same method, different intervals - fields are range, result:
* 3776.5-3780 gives 12.5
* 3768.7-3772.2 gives 9.55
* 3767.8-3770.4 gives 11.4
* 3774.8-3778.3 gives 12.2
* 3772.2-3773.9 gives 7.77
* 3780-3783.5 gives 14.4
